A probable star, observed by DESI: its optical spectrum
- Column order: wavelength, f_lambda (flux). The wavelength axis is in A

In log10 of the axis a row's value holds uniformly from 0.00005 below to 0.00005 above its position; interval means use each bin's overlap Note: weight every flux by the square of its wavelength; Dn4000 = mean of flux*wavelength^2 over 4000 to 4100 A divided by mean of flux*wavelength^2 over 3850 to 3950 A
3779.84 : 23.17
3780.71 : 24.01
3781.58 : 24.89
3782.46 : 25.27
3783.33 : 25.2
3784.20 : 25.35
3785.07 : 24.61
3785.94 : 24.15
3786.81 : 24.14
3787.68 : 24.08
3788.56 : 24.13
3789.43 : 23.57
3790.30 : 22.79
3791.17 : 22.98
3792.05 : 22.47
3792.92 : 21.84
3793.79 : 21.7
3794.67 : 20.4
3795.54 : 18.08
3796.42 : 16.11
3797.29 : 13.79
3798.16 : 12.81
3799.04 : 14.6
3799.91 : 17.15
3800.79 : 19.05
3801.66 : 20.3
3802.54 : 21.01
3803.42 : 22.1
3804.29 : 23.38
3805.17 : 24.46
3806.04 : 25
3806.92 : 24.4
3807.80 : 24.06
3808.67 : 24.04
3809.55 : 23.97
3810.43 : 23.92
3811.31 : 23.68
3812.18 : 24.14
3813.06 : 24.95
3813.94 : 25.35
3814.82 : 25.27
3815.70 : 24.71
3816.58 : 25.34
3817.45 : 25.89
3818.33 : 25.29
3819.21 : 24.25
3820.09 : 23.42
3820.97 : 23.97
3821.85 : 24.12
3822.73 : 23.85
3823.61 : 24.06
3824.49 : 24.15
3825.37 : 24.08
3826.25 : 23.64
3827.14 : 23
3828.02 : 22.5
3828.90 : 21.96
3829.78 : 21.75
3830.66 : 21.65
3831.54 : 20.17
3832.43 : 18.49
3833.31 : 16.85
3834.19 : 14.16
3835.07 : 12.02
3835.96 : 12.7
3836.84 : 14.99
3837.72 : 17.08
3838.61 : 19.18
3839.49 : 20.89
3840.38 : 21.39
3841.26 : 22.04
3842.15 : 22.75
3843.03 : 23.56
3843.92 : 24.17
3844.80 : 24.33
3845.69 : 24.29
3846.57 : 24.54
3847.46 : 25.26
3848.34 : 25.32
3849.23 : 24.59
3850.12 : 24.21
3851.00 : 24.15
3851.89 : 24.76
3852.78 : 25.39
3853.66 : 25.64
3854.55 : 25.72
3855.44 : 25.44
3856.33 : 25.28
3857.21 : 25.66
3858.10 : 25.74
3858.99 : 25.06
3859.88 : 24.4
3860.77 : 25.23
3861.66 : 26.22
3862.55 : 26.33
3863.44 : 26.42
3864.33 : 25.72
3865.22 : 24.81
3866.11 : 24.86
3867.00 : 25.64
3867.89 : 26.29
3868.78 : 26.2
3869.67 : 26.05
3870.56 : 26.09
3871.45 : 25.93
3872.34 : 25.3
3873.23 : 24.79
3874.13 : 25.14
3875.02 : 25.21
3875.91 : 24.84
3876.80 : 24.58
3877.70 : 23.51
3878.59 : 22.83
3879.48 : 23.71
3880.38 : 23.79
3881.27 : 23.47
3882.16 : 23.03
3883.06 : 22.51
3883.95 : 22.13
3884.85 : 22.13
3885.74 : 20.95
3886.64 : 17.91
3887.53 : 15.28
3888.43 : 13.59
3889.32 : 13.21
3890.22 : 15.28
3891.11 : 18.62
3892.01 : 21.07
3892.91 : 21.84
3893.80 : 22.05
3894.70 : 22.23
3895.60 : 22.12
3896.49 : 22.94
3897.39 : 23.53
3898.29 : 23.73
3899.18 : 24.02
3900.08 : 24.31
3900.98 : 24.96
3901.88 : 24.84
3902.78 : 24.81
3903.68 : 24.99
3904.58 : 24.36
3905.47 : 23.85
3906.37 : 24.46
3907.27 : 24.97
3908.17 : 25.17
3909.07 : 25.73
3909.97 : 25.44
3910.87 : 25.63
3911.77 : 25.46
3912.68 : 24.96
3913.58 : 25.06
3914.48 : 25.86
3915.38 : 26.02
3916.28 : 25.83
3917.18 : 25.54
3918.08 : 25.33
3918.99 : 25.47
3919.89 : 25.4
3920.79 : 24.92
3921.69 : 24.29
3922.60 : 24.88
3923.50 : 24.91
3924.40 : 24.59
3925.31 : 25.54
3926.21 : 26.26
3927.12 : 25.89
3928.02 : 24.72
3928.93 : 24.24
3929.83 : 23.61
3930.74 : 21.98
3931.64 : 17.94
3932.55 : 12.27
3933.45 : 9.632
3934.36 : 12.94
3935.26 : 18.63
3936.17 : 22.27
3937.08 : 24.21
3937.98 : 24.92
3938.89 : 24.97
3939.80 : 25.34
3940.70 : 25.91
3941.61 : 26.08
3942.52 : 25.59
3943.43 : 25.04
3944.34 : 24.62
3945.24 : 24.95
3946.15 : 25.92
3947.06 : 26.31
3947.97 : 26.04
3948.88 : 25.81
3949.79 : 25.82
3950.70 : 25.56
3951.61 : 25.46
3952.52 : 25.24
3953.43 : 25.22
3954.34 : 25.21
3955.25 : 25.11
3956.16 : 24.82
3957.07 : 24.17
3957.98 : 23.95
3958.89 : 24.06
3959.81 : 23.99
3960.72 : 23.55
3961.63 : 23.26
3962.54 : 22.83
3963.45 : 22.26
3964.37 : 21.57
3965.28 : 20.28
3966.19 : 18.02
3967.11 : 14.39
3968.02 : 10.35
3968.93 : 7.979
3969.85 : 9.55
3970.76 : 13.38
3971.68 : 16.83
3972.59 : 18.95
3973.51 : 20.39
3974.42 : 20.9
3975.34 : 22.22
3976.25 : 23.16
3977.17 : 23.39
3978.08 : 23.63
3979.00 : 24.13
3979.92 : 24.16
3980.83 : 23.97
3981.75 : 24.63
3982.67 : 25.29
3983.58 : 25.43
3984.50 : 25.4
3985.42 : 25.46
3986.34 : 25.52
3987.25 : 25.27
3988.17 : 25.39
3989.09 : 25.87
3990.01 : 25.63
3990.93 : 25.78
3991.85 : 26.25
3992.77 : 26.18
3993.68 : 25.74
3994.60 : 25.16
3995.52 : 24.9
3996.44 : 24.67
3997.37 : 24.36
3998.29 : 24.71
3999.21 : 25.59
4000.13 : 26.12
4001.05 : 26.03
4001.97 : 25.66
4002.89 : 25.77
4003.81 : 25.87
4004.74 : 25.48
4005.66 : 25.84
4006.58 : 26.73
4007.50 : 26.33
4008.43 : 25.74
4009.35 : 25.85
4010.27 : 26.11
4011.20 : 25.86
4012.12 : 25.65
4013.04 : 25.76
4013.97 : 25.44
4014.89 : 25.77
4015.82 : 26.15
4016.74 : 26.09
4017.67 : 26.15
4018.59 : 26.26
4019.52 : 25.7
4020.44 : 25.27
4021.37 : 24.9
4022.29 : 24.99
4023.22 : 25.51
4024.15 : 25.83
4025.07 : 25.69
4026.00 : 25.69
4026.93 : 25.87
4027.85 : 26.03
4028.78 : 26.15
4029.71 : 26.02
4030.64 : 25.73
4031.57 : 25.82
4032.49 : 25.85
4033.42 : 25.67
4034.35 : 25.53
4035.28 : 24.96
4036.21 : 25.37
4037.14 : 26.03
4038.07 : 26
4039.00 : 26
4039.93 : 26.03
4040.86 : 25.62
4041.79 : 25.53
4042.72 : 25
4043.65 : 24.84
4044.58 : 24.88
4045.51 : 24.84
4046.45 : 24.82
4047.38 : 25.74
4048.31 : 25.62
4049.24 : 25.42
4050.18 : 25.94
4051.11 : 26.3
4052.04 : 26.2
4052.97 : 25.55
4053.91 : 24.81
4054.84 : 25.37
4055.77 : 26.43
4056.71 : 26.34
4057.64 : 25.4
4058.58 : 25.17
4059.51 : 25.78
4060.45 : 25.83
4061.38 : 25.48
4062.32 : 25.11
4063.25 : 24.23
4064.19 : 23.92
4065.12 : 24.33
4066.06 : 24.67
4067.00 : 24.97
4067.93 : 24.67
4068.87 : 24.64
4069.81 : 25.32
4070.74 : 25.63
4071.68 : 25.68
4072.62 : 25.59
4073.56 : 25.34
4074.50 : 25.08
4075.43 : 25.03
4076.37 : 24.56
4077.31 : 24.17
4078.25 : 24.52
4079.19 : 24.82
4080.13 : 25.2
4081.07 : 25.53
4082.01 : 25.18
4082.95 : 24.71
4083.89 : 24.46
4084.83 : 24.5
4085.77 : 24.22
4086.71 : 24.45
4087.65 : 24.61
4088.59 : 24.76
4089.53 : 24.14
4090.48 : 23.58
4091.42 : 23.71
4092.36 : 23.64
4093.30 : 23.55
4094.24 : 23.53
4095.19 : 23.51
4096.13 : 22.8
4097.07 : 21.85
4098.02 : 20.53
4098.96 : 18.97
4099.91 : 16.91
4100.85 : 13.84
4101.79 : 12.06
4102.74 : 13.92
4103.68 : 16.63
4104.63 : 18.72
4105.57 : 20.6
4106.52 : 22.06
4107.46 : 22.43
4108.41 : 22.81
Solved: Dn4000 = 1.14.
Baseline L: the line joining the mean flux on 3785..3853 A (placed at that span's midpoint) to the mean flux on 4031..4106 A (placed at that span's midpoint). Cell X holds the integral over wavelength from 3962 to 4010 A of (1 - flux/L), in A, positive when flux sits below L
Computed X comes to 0.9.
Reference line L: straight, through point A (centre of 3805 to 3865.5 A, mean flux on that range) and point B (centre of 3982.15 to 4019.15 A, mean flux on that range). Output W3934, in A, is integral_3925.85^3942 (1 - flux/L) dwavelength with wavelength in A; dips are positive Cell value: 1.9 A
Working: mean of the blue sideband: 23.3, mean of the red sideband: 25.7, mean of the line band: 21.7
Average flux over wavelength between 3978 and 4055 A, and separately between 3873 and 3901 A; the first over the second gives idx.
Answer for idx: 1.2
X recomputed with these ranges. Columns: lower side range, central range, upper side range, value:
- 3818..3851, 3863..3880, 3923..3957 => -2.1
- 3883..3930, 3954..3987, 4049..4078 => 3.7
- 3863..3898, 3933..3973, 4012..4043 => 3.9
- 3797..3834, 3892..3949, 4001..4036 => 0.6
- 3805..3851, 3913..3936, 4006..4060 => 1.1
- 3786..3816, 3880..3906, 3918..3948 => 1.4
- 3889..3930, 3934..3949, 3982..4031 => 0.3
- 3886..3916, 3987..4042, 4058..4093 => -3.8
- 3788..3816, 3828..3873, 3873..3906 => -2.3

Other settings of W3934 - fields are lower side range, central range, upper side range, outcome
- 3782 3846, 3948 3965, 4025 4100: -0.5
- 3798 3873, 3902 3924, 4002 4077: -1.0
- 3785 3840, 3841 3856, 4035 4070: -1.6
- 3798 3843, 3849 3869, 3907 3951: -2.5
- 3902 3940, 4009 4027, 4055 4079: -0.8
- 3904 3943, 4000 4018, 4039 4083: -0.9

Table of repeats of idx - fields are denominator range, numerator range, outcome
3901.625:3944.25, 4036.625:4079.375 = 1.06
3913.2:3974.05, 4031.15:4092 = 1.12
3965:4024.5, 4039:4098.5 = 1.05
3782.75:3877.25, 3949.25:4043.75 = 1.05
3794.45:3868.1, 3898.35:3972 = 1.02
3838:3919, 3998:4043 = 1.08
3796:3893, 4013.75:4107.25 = 1.08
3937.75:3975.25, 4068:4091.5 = 1.11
